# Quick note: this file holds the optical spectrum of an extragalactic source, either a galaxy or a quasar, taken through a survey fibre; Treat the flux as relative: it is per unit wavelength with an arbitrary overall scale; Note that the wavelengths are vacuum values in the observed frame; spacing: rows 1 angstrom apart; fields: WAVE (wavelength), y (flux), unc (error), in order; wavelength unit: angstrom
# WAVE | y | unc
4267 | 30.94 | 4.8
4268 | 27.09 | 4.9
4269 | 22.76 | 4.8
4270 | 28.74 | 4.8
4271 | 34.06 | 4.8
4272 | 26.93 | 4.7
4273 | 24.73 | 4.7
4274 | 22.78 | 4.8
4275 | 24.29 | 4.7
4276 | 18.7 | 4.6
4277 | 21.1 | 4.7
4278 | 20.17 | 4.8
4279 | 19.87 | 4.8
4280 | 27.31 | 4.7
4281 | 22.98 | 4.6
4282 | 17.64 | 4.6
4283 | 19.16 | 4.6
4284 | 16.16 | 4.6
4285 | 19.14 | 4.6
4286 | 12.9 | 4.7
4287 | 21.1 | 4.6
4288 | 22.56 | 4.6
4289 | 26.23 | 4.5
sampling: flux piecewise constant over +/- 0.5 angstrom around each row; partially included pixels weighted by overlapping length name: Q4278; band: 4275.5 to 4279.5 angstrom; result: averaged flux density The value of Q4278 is 20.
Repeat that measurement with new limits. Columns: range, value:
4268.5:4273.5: 27.4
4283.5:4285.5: 17.6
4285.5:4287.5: 17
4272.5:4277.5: 22.3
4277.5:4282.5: 21.6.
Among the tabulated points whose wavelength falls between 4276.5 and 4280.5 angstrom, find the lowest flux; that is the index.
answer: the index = 19.87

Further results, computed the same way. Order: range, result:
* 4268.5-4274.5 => 22.76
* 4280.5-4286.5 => 12.9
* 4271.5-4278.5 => 18.7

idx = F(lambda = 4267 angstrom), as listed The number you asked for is 30.94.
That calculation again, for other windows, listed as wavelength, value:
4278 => 20.17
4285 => 19.14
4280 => 27.31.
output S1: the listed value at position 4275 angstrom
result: 24.29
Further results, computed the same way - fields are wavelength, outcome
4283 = 19.16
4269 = 22.76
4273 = 24.73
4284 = 16.16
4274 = 22.78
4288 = 22.56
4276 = 18.7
